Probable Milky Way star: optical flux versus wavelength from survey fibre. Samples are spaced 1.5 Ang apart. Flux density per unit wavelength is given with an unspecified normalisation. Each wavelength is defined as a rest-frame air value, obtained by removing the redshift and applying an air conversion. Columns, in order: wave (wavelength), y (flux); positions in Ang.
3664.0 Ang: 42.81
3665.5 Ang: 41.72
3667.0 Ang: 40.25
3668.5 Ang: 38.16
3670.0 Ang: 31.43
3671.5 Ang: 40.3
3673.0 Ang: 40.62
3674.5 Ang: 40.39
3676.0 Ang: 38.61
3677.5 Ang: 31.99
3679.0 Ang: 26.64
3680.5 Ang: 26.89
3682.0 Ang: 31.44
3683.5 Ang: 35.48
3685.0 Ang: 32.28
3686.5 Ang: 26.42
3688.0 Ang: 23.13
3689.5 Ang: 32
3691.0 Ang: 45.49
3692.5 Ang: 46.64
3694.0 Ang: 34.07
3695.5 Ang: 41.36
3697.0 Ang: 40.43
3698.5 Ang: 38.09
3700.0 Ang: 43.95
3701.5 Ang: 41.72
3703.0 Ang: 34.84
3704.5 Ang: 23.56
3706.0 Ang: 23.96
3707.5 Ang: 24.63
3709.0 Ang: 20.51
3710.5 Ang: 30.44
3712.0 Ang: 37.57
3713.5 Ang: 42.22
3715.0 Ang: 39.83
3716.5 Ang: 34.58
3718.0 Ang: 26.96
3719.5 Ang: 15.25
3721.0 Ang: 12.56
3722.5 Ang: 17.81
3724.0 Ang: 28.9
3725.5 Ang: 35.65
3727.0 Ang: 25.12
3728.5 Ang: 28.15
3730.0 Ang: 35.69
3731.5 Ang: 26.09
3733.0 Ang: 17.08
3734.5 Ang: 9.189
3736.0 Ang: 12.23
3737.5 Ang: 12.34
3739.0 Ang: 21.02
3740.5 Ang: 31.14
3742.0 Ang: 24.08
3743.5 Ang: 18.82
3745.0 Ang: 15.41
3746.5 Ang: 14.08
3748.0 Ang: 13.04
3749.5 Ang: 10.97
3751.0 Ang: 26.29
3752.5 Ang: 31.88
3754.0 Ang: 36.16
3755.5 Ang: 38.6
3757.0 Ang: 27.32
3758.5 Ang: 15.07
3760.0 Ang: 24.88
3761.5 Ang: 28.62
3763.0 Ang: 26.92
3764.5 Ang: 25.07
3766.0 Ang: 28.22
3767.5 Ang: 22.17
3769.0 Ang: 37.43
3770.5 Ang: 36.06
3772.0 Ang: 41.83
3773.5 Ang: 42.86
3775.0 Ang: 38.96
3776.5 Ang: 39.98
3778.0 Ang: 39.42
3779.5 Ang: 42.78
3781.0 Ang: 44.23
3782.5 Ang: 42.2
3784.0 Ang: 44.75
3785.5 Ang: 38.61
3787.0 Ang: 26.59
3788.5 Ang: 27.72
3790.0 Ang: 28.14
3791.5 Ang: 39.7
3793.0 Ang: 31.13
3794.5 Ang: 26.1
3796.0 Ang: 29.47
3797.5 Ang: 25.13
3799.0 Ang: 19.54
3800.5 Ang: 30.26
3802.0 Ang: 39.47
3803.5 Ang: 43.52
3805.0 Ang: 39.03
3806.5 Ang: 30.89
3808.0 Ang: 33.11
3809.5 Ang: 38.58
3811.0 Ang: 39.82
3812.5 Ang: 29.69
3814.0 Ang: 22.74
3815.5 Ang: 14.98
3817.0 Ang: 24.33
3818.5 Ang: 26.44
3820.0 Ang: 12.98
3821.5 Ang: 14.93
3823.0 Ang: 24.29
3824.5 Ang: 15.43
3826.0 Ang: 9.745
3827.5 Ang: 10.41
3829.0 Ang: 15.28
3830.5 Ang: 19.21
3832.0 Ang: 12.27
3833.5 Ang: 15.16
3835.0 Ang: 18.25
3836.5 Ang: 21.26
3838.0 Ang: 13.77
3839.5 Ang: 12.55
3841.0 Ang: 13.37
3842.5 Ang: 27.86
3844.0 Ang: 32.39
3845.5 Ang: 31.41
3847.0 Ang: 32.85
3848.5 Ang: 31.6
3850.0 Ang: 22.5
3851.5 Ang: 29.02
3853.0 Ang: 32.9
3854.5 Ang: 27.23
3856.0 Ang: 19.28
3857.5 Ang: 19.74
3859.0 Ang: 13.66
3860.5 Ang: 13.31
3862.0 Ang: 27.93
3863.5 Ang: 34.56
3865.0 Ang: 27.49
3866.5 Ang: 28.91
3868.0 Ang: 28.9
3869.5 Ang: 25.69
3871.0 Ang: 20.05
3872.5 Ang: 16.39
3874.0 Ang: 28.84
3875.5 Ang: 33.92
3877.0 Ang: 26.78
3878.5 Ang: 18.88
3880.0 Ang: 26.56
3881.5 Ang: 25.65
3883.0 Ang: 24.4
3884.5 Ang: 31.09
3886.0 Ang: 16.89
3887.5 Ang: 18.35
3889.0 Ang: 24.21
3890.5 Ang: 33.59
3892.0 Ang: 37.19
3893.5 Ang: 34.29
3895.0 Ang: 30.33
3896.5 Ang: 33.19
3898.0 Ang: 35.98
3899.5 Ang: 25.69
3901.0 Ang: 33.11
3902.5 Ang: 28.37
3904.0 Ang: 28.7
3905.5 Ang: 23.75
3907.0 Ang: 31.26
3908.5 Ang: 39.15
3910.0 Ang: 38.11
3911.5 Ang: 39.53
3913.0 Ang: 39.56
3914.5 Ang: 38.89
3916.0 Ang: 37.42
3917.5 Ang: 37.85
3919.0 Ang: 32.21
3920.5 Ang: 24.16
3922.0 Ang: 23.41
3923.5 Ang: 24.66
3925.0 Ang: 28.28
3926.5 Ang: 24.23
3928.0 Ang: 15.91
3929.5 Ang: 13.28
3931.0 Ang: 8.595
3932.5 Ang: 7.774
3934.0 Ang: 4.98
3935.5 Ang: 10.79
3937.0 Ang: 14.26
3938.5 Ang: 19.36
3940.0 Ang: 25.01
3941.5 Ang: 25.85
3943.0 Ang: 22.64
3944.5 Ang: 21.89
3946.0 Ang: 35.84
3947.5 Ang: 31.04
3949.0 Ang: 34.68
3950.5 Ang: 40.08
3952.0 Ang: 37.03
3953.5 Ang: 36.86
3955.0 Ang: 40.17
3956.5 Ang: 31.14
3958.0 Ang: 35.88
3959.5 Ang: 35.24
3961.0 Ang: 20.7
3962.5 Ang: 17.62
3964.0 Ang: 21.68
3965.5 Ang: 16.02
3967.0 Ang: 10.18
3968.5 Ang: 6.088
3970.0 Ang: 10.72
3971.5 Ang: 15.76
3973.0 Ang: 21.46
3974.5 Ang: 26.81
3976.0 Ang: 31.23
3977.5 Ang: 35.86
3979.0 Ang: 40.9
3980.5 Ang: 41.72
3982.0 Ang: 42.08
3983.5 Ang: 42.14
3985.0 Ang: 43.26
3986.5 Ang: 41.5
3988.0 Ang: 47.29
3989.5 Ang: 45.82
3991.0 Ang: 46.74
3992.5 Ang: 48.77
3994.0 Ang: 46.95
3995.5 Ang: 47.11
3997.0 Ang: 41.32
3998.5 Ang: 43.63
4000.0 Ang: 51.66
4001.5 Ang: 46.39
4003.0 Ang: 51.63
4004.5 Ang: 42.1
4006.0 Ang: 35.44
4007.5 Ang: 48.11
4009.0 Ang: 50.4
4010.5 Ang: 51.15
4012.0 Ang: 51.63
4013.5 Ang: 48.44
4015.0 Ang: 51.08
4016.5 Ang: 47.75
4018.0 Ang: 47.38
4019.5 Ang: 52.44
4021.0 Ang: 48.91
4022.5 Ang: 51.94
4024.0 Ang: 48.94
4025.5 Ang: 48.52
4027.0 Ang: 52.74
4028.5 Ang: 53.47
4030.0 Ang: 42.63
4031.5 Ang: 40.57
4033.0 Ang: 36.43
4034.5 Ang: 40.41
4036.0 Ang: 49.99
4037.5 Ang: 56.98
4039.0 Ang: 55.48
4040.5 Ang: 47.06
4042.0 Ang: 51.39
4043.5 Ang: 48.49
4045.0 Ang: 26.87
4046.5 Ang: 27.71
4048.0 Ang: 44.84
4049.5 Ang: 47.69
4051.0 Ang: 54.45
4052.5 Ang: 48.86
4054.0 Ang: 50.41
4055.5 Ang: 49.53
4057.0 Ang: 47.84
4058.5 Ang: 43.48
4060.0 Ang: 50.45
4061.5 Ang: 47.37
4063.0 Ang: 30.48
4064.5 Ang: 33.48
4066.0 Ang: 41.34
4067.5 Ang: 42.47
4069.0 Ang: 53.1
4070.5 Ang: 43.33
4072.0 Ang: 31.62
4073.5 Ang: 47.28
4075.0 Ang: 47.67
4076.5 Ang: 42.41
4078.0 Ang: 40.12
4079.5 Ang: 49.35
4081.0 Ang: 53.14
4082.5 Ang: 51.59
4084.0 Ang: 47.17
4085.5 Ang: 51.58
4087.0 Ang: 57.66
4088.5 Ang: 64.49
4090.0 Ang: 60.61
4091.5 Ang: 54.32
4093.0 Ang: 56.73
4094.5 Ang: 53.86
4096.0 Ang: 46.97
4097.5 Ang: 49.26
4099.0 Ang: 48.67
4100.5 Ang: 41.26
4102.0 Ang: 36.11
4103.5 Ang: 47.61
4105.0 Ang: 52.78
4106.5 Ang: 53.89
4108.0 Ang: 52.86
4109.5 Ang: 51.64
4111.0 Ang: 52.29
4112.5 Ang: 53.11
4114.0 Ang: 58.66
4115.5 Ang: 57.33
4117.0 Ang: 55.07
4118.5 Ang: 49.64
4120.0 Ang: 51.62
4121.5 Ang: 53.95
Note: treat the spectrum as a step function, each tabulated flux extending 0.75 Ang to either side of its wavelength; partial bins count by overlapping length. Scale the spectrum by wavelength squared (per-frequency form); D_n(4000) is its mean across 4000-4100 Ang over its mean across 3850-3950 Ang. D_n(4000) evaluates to 1.9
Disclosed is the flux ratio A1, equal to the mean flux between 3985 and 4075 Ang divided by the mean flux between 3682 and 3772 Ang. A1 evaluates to 1.64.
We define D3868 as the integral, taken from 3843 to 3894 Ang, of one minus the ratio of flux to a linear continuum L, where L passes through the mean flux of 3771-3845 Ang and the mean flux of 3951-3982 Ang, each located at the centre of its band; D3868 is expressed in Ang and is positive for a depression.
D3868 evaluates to 2.5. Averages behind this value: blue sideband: 28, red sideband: 27.1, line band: 26.3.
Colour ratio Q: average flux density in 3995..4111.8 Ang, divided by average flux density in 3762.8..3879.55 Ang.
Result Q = 1.7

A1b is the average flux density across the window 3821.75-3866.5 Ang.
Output 21.6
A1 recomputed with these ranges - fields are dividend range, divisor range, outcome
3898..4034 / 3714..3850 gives 1.29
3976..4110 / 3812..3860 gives 2.26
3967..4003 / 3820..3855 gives 1.79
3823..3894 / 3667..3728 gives 0.72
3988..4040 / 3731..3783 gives 1.74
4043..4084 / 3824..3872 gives 2.01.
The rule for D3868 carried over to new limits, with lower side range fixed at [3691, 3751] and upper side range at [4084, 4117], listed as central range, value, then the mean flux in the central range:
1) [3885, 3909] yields 5.8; 29.5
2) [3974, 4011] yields 1.3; 43.7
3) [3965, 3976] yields 6.9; 16.4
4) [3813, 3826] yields 5.6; 19.1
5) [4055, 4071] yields 1.9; 43.8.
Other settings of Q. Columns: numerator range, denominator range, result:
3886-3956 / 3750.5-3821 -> 0.88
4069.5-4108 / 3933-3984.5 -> 1.85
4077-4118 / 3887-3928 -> 1.66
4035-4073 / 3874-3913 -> 1.51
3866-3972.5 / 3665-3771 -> 0.90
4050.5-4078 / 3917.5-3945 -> 2.25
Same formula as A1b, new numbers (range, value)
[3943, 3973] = 26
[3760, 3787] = 35.9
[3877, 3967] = 27.2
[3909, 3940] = 24.3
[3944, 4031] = 38.9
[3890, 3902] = 32.8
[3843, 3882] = 26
